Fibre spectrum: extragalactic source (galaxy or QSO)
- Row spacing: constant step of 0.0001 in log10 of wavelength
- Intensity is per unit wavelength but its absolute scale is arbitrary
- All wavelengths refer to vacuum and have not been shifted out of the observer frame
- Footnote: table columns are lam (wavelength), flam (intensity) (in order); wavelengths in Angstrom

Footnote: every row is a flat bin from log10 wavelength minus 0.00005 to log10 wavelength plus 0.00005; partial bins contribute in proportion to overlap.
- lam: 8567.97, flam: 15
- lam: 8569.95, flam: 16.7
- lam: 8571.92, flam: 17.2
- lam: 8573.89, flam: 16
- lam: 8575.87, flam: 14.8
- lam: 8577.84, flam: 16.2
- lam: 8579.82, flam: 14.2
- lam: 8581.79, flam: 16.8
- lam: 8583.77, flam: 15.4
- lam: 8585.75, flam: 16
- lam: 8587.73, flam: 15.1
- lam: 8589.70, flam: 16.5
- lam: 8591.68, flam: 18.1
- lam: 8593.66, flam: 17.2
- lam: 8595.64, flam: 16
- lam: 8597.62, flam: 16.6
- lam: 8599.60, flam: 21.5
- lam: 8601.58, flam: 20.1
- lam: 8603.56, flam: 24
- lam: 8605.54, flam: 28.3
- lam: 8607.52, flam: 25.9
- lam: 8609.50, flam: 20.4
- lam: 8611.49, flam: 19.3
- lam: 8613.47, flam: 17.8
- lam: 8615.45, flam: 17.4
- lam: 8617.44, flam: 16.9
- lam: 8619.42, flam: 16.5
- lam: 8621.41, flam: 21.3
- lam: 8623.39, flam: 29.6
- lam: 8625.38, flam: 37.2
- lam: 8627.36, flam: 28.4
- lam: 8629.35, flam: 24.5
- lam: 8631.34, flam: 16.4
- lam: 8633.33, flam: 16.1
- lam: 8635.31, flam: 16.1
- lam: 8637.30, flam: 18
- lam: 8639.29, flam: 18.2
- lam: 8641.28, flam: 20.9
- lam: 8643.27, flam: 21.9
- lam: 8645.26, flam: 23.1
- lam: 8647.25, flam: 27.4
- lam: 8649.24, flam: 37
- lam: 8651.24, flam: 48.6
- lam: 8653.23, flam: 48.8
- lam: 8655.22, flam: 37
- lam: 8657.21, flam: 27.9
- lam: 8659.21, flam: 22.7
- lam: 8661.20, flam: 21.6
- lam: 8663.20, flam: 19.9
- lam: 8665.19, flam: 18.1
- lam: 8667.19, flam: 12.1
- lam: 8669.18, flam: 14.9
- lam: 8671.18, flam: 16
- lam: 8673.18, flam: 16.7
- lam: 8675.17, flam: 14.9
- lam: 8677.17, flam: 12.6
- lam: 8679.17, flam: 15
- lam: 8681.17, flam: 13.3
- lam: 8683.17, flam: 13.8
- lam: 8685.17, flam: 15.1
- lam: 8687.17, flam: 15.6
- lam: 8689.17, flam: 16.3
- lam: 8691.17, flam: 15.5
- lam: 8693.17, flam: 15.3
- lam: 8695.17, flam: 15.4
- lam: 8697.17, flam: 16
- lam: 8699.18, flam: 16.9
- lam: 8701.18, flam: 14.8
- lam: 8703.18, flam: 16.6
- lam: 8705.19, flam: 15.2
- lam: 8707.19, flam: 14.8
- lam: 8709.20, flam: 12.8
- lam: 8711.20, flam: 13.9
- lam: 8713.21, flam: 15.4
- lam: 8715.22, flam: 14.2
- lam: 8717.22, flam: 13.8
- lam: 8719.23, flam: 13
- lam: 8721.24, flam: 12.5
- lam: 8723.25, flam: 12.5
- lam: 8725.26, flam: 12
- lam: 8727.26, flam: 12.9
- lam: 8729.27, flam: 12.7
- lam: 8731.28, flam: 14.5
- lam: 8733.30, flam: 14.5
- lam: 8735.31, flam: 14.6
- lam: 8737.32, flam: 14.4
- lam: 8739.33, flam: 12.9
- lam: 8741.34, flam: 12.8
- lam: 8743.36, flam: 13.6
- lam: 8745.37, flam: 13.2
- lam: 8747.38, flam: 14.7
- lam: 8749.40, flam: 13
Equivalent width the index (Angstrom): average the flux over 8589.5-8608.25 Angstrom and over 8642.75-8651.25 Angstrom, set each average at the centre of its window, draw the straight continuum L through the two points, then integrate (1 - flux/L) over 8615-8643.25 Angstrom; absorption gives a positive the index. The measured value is 5.4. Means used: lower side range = 20.5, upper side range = 30.2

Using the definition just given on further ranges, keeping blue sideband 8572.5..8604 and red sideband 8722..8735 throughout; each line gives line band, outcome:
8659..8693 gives -2.9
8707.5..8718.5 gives -0.3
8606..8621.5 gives -3.1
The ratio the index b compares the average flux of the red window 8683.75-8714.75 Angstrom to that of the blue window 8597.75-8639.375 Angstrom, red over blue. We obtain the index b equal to 0.71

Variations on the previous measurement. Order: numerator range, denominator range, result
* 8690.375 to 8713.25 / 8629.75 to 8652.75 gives 0.62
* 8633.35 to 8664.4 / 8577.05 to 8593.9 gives 1.67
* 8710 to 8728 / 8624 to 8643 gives 0.61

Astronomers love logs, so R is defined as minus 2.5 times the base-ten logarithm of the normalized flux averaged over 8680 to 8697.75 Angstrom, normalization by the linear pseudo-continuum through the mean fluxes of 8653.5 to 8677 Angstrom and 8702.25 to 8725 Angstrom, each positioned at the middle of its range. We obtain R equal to 0.15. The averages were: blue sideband 20.8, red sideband 14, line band 15.1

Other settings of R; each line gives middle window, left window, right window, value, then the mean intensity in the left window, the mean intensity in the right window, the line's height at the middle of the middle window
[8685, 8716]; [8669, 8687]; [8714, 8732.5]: -0.096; 14.7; 13.2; 13.9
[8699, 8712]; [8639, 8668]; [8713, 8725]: 0.093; 27.3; 13.3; 16.2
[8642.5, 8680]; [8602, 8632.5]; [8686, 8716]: -0.250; 22.8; 15.3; 18.9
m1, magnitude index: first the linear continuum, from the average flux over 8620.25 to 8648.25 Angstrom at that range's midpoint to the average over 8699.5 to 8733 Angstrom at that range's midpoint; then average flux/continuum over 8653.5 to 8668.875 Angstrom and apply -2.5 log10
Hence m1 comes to -0.18 mag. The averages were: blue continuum 22.8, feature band 23.6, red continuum 13.9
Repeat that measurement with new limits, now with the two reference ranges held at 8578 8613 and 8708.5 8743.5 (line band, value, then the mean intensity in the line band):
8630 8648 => -0.16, 19.8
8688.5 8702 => -0.07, 15.7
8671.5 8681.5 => 0.06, 14.7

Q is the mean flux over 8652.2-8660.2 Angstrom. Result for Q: 34.2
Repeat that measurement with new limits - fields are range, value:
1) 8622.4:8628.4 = 31.7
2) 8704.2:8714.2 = 14.4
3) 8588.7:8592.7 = 17.3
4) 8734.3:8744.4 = 13.7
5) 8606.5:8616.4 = 20.2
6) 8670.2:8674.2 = 16.4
